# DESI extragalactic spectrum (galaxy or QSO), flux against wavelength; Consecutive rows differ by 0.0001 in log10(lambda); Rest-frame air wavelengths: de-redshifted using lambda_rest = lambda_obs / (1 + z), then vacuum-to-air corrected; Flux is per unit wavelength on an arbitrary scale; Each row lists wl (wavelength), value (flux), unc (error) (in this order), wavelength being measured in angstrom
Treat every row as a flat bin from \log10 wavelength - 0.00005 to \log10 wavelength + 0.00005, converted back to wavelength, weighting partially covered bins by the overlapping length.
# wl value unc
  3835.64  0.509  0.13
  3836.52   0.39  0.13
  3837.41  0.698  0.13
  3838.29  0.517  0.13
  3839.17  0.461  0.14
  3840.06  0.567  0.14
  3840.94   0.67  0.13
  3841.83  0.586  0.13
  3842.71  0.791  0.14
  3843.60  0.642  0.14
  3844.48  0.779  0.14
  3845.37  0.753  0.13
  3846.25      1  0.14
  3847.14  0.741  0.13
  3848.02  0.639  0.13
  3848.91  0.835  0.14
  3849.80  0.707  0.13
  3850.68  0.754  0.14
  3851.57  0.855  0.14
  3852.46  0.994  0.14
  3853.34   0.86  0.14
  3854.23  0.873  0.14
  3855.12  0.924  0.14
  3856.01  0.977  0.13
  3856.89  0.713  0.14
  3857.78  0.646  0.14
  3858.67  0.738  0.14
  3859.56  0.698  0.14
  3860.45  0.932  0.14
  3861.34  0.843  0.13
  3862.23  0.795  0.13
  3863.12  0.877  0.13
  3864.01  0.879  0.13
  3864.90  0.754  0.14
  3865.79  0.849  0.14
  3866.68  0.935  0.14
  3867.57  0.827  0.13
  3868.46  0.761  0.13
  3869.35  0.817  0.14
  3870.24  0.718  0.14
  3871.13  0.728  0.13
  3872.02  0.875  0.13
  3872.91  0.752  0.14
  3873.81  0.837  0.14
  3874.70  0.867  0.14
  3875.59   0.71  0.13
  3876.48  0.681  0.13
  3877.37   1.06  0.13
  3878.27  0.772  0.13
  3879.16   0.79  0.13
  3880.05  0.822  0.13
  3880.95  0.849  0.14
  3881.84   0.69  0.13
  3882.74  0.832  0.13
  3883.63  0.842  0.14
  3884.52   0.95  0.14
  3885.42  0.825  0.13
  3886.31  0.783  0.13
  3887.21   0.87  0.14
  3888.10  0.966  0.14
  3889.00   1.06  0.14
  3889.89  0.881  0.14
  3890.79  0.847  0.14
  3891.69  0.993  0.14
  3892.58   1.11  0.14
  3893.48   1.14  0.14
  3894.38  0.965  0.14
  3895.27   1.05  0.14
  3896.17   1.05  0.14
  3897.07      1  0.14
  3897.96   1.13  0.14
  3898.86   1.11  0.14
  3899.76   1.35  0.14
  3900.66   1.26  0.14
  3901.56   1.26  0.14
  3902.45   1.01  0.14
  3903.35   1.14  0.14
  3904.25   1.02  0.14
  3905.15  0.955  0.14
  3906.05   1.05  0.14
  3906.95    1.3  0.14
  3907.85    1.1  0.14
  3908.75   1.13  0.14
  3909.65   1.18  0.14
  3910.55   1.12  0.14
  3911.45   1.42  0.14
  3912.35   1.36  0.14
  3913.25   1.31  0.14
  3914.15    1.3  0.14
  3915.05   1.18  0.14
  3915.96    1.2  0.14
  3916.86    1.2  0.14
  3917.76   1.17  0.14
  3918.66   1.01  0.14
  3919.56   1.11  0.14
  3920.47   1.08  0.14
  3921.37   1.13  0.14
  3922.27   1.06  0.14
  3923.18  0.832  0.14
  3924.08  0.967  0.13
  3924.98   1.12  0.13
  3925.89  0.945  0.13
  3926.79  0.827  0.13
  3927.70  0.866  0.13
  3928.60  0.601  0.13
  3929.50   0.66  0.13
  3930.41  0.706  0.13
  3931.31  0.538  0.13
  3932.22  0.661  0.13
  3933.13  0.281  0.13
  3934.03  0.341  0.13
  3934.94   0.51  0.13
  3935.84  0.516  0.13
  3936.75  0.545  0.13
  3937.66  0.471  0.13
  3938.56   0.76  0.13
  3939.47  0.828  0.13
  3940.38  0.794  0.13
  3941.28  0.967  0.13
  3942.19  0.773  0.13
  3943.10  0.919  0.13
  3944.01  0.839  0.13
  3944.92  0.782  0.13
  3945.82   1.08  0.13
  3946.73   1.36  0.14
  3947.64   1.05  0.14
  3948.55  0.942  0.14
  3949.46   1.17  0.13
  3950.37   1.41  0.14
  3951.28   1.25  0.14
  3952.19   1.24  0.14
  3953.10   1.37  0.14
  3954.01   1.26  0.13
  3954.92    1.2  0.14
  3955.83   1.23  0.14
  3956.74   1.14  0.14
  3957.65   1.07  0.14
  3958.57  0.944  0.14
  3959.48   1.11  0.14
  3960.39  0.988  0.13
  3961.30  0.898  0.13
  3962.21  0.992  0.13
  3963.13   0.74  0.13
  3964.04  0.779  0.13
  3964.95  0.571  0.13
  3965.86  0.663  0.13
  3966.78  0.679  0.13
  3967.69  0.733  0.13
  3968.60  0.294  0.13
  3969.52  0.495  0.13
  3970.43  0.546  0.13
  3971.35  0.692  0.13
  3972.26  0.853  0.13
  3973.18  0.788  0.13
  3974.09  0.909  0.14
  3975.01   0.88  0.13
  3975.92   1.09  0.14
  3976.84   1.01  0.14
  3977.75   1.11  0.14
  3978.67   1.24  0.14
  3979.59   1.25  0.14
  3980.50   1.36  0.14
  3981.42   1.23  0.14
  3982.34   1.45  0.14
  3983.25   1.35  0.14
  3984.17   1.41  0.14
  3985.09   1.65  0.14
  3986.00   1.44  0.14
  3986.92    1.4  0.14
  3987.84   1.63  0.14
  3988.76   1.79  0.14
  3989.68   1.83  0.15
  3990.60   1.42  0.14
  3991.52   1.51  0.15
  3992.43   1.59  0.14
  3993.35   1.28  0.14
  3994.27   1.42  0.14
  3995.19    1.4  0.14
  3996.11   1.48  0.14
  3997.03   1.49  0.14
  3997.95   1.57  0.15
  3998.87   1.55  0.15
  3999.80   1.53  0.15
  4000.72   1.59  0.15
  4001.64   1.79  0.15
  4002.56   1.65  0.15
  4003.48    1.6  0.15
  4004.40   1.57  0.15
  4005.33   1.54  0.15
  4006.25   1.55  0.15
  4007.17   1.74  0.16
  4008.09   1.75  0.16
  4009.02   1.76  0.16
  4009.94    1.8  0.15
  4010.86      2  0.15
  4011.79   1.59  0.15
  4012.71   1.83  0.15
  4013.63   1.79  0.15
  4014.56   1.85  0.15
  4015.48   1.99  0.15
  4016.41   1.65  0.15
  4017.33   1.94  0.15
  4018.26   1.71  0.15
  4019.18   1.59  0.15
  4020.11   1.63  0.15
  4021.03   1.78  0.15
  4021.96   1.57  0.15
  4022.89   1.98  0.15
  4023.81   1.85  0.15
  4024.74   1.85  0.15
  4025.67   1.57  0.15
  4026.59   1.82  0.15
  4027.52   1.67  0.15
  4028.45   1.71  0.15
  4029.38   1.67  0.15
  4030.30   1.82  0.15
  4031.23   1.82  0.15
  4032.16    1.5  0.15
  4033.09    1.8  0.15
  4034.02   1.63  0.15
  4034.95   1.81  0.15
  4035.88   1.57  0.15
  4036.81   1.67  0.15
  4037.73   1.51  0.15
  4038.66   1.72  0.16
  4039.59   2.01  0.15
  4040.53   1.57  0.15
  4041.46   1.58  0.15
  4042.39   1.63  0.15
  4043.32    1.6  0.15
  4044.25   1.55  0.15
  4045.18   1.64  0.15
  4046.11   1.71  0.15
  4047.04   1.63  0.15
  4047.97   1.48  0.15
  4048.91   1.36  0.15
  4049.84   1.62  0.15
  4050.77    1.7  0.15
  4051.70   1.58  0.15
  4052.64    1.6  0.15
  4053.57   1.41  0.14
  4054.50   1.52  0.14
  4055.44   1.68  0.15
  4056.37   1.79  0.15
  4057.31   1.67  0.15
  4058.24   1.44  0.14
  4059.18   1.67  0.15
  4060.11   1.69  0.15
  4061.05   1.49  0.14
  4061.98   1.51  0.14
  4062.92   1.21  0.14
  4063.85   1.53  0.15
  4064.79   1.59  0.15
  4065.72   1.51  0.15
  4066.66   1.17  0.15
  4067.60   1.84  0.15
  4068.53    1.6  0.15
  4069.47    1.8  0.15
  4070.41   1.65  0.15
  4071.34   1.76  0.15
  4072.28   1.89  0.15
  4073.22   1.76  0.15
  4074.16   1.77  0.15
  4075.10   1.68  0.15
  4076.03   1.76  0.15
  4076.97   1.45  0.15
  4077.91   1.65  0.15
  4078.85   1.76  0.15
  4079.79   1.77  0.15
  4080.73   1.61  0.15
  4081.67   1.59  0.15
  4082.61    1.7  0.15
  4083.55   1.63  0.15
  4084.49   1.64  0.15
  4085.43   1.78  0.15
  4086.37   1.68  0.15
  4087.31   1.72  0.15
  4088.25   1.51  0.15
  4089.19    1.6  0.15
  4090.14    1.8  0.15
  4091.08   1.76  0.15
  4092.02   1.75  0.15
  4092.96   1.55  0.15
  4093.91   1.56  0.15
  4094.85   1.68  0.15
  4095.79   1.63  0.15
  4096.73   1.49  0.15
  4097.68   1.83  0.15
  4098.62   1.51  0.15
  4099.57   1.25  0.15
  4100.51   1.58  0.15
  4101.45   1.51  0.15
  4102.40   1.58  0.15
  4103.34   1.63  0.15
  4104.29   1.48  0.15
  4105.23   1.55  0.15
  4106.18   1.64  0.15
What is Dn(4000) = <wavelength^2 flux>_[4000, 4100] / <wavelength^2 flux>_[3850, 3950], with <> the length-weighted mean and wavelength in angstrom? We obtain 1.95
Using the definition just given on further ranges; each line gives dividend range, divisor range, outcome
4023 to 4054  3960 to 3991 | 1.61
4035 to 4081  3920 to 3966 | 1.91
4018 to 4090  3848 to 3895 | 2.14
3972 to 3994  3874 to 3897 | 1.54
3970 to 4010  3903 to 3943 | 1.55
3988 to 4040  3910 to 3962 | 1.80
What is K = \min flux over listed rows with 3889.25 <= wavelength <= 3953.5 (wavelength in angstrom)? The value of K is 0.281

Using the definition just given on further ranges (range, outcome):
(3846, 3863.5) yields 0.639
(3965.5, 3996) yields 0.294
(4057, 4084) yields 1.17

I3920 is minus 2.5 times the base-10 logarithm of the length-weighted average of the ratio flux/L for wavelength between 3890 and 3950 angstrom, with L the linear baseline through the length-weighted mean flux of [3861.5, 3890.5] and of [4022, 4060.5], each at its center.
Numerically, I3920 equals 0.06 mag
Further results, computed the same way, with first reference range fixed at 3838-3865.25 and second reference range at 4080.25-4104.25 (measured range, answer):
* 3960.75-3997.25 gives 0.09 mag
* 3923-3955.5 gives 0.23 mag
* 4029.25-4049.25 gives -0.15 mag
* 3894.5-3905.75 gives -0.18 mag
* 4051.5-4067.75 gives -0.03 mag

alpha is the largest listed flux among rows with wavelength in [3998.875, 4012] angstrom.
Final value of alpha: 2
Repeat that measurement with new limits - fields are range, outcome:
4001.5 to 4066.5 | 2.01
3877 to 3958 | 1.42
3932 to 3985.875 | 1.65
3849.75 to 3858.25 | 0.994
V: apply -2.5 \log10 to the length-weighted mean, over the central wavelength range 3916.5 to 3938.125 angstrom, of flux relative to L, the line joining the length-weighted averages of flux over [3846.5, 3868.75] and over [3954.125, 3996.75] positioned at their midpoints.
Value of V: 0.241 mag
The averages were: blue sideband 0.818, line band 0.796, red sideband 1.12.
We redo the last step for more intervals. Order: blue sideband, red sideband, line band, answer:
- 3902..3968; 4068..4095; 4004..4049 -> -0.21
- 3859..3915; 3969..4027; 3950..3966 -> 0.23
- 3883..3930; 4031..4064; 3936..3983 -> 0.30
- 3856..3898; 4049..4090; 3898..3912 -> -0.19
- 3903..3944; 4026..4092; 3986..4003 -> -0.19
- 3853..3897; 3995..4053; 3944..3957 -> 0.10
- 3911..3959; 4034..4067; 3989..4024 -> -0.22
